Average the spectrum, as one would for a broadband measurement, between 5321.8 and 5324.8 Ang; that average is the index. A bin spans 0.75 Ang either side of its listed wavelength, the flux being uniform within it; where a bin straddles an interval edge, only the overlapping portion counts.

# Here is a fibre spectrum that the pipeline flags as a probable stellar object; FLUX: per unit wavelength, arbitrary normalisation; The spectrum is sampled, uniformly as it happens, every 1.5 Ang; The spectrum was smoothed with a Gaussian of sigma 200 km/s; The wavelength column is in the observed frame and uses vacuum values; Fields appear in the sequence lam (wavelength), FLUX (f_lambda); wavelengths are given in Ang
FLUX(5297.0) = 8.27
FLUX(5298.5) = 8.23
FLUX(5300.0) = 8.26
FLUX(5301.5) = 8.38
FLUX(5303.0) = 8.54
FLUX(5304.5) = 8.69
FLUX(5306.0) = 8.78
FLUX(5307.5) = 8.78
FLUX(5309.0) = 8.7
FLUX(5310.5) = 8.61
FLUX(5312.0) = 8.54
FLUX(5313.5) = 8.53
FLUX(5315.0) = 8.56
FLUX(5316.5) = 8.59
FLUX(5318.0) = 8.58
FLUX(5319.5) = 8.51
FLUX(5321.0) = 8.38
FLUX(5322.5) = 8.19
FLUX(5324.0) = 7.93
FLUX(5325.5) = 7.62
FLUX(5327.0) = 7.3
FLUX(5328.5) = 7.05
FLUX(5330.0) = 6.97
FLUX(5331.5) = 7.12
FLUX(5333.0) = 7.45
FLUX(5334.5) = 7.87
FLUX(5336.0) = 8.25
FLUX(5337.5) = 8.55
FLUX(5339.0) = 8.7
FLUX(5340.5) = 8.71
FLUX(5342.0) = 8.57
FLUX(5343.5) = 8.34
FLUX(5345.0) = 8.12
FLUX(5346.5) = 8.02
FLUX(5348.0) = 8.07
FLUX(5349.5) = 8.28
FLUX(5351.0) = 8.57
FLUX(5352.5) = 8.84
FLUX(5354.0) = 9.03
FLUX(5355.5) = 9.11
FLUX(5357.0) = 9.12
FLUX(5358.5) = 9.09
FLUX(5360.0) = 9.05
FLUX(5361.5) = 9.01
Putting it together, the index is 8.05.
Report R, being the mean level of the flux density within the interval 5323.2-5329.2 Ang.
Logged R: 7.48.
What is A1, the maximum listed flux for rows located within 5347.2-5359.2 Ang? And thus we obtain 9.12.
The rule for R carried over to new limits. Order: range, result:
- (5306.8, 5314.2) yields 8.63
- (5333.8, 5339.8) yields 8.35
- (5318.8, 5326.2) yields 8.13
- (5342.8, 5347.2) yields 8.16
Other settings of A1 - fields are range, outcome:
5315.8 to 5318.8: 8.59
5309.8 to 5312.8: 8.61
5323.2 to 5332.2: 7.93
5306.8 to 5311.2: 8.78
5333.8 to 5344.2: 8.71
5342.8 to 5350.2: 8.34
